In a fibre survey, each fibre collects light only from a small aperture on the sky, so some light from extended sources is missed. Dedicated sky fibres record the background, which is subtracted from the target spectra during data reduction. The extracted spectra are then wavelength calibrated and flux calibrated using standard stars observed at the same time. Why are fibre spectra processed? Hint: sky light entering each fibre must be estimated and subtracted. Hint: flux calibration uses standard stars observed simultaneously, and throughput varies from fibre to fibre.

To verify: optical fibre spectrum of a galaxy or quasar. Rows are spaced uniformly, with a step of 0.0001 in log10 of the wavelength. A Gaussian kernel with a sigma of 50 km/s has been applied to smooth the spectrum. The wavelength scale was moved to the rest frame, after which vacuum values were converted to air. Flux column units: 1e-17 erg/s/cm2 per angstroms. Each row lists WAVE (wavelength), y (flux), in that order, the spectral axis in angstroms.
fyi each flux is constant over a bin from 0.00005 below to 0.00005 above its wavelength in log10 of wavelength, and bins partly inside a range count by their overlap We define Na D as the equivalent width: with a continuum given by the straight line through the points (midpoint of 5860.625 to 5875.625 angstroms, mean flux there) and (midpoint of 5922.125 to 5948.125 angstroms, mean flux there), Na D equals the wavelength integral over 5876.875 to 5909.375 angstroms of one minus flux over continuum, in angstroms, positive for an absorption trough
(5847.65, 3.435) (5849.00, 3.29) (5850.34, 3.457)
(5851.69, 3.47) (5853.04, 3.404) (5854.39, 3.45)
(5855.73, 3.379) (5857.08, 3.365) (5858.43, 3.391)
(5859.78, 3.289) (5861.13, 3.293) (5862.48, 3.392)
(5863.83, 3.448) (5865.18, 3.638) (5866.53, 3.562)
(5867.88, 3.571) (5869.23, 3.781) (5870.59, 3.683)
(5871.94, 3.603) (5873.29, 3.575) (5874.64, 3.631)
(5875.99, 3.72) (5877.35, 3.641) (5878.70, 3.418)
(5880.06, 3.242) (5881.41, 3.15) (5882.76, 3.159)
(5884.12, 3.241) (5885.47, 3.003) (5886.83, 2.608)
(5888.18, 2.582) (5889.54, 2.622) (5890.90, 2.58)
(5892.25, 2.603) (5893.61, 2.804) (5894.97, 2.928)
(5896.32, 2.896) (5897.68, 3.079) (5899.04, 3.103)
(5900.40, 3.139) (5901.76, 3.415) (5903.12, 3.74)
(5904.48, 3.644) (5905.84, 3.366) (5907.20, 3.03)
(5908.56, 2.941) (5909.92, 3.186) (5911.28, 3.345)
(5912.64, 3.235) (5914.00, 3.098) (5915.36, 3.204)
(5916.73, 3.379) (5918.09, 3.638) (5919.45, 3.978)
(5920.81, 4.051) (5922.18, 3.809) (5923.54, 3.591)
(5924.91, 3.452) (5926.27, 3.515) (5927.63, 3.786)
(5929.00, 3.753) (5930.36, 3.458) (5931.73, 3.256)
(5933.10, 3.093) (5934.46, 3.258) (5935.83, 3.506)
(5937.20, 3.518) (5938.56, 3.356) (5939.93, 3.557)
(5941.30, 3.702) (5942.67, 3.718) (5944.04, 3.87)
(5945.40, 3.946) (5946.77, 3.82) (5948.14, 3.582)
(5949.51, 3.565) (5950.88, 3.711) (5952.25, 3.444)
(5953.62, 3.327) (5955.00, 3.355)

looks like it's 4.5 angstroms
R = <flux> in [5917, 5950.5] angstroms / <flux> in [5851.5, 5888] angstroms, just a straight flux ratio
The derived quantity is 1.06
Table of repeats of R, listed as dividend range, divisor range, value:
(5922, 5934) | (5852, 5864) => 1.04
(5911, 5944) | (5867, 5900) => 1.11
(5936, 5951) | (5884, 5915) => 1.20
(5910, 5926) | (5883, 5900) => 1.23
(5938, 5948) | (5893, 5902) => 1.22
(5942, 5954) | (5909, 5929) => 1.04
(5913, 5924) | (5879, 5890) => 1.21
